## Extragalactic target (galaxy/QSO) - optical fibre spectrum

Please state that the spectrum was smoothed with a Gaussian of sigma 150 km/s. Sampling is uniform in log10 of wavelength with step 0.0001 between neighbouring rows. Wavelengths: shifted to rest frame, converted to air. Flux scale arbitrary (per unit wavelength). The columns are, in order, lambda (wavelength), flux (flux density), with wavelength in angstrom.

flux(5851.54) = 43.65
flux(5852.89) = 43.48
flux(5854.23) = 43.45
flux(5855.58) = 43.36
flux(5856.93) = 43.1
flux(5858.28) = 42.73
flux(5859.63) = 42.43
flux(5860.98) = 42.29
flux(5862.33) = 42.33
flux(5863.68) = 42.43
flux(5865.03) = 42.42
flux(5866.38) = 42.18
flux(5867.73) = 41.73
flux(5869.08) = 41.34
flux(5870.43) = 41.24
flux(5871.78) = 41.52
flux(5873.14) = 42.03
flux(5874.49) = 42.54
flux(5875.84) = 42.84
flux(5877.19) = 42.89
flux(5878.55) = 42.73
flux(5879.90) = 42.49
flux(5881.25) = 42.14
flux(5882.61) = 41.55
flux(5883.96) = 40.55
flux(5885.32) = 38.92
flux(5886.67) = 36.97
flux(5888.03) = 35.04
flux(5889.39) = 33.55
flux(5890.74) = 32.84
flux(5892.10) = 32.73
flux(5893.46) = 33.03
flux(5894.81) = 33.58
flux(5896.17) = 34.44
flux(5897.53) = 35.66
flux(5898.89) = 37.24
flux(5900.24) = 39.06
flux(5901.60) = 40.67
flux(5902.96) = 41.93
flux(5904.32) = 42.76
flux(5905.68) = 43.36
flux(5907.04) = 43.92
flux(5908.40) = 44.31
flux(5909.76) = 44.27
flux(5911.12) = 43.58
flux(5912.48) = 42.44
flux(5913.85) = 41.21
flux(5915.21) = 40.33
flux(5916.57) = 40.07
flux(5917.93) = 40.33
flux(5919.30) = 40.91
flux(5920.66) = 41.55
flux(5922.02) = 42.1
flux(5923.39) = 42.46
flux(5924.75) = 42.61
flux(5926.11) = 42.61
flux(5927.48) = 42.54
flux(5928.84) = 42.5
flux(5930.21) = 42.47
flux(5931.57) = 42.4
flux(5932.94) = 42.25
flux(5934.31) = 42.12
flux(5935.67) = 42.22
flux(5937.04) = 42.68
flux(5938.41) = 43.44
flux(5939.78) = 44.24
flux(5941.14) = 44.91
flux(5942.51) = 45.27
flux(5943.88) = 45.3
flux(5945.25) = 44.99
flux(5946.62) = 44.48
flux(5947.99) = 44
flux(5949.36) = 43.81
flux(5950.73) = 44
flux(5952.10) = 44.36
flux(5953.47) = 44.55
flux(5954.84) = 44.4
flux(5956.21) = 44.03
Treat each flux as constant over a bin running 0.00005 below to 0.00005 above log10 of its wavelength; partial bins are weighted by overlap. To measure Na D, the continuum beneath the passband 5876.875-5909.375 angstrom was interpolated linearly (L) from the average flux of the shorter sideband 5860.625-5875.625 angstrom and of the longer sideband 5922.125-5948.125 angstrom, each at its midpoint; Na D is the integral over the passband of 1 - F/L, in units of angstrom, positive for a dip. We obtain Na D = 2.8 angstrom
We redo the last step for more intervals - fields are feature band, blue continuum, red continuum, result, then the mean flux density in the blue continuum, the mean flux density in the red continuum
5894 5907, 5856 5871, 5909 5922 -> 0.9 angstrom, 42.2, 41.7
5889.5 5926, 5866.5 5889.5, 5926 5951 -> 2.0 angstrom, 40.8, 43.5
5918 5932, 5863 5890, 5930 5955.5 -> 0.3 angstrom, 40.9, 43.8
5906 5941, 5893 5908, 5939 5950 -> -0.5 angstrom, 38.9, 44.6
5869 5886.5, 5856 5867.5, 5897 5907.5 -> 0.0 angstrom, 42.5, 40.6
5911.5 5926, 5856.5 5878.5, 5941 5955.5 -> 0.7 angstrom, 42.3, 44.5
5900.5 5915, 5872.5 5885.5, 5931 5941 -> -0.1 angstrom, 42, 42.9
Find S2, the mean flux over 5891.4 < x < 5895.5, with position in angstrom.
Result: 33.1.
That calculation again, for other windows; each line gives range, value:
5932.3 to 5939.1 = 42.5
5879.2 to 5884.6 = 41.7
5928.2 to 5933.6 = 42.4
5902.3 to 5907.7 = 43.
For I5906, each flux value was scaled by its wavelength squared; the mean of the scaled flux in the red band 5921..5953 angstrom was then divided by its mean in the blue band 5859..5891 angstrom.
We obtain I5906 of 1.09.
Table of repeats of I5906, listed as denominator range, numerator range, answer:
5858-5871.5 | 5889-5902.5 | 0.85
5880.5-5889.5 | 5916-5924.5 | 1.08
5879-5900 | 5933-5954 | 1.22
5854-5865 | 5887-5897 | 0.80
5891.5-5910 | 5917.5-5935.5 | 1.09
